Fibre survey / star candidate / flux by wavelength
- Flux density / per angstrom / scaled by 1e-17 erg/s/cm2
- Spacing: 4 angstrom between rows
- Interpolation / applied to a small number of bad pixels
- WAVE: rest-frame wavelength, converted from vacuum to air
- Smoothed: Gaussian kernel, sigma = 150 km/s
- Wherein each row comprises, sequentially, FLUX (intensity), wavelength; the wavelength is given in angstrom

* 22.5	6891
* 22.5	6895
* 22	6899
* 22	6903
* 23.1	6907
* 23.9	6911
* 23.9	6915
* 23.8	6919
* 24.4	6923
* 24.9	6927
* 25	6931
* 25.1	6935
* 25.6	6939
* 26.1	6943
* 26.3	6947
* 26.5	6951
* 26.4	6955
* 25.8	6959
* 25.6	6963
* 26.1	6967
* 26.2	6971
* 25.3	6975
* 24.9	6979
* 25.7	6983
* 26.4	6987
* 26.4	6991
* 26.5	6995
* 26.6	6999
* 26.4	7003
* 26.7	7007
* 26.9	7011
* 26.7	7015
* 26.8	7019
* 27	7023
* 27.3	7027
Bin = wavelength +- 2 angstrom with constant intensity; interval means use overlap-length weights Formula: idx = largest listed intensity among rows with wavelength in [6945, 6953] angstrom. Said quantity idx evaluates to 26.5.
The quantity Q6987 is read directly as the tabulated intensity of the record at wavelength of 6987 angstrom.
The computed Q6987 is 26.4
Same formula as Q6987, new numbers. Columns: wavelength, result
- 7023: 27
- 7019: 26.8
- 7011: 26.9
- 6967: 26.1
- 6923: 24.4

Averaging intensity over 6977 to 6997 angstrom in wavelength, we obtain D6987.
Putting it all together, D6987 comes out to 26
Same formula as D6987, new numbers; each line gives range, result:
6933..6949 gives 25.8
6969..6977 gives 25.8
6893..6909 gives 22.4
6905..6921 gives 23.7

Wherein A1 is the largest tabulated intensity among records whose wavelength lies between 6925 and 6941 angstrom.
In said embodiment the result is 25.6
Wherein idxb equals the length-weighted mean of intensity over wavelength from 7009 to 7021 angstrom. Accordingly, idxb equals 26.8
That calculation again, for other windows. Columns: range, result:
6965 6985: 25.6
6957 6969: 25.8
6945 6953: 26.4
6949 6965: 26.1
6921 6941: 25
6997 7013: 26.6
